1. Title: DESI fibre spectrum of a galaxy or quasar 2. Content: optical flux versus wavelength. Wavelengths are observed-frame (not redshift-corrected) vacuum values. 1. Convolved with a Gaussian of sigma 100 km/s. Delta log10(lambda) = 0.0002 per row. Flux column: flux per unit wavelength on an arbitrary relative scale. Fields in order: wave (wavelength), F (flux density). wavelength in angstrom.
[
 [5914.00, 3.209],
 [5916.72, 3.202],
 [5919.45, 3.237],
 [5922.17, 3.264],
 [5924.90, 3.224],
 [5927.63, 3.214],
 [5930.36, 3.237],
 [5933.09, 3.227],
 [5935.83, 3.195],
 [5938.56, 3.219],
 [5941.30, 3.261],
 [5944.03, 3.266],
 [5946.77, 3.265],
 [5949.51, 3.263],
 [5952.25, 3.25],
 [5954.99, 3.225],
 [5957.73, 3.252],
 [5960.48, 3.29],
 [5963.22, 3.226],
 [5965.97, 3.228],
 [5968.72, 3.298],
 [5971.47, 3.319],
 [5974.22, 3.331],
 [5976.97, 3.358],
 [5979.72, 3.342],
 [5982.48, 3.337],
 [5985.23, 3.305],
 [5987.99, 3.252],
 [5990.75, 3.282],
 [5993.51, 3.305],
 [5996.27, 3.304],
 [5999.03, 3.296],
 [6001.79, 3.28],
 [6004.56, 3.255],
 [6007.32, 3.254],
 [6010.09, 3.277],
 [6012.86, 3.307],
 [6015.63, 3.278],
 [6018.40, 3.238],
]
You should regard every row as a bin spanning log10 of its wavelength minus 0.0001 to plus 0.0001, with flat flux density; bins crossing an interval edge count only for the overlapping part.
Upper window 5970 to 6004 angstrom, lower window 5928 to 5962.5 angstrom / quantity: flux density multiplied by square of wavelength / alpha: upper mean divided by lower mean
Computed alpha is 1.03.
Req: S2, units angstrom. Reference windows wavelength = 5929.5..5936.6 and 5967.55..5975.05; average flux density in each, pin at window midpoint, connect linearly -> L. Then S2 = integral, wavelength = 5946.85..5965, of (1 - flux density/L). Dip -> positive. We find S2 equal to 0.1 angstrom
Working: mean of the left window 3.22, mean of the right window 3.32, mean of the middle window 3.25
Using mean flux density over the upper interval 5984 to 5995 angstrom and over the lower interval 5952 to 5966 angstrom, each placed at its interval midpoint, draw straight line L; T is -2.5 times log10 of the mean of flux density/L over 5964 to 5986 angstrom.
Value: -0.02 mag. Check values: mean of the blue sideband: 3.25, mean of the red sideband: 3.28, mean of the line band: 3.31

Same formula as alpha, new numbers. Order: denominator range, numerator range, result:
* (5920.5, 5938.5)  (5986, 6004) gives 1.04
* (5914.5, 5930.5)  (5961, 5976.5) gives 1.03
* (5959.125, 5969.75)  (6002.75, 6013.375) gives 1.02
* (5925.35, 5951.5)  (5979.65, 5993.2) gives 1.04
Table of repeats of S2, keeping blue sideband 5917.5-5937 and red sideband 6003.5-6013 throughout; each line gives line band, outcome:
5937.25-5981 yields -0.41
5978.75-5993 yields -0.19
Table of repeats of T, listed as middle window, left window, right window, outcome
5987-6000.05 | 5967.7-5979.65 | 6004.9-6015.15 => 0.004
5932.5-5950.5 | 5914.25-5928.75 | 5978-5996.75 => 0.003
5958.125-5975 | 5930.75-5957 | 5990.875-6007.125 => -0.006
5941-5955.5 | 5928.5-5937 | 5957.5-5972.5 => -0.005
